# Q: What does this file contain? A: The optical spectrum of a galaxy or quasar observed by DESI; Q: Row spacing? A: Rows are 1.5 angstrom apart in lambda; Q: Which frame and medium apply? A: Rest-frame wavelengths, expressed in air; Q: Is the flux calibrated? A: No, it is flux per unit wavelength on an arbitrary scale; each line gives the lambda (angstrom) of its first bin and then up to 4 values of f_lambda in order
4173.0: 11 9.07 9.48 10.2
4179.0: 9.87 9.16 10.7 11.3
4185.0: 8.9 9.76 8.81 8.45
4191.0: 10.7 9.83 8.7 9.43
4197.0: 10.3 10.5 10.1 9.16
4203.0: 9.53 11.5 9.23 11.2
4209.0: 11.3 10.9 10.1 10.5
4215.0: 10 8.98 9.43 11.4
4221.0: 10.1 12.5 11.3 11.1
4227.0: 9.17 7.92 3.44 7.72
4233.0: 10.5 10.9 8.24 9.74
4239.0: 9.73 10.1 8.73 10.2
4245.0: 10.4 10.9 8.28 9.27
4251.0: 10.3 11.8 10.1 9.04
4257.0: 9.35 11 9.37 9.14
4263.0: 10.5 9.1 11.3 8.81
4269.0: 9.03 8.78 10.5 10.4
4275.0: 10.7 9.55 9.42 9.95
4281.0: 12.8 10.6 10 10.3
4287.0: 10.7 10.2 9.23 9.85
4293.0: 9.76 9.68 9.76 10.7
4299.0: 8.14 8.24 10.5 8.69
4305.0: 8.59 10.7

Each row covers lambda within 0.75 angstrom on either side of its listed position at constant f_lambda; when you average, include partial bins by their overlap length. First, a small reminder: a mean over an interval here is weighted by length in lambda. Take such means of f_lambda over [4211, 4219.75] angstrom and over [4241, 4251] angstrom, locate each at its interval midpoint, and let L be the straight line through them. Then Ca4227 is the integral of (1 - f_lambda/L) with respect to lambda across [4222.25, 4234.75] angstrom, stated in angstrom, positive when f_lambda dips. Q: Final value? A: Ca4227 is 0.8 angstrom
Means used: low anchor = 10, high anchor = 9.69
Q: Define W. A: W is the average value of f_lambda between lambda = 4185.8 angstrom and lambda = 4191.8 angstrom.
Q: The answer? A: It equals 9.43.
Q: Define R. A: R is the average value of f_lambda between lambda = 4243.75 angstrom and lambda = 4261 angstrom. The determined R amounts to 9.98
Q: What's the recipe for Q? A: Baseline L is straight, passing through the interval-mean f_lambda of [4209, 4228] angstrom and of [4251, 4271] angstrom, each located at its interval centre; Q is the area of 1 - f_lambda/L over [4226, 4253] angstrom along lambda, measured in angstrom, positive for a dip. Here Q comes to 2.2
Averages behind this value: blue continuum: 10.5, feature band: 9.29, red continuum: 9.83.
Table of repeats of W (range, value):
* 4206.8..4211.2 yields 11.1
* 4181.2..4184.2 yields 11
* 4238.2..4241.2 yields 9.91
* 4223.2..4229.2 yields 9.91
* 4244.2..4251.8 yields 9.85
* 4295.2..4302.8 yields 9.46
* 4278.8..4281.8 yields 11.4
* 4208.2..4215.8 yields 10.6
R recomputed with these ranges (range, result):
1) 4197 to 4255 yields 9.9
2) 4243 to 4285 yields 10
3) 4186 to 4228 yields 10.1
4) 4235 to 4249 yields 9.61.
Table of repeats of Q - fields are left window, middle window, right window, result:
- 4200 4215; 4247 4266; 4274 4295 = 0.8 angstrom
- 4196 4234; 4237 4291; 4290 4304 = -1.8 angstrom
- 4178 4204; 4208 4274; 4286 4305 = -0.9 angstrom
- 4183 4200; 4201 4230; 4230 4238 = -2.8 angstrom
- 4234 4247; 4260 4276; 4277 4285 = 0.8 angstrom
